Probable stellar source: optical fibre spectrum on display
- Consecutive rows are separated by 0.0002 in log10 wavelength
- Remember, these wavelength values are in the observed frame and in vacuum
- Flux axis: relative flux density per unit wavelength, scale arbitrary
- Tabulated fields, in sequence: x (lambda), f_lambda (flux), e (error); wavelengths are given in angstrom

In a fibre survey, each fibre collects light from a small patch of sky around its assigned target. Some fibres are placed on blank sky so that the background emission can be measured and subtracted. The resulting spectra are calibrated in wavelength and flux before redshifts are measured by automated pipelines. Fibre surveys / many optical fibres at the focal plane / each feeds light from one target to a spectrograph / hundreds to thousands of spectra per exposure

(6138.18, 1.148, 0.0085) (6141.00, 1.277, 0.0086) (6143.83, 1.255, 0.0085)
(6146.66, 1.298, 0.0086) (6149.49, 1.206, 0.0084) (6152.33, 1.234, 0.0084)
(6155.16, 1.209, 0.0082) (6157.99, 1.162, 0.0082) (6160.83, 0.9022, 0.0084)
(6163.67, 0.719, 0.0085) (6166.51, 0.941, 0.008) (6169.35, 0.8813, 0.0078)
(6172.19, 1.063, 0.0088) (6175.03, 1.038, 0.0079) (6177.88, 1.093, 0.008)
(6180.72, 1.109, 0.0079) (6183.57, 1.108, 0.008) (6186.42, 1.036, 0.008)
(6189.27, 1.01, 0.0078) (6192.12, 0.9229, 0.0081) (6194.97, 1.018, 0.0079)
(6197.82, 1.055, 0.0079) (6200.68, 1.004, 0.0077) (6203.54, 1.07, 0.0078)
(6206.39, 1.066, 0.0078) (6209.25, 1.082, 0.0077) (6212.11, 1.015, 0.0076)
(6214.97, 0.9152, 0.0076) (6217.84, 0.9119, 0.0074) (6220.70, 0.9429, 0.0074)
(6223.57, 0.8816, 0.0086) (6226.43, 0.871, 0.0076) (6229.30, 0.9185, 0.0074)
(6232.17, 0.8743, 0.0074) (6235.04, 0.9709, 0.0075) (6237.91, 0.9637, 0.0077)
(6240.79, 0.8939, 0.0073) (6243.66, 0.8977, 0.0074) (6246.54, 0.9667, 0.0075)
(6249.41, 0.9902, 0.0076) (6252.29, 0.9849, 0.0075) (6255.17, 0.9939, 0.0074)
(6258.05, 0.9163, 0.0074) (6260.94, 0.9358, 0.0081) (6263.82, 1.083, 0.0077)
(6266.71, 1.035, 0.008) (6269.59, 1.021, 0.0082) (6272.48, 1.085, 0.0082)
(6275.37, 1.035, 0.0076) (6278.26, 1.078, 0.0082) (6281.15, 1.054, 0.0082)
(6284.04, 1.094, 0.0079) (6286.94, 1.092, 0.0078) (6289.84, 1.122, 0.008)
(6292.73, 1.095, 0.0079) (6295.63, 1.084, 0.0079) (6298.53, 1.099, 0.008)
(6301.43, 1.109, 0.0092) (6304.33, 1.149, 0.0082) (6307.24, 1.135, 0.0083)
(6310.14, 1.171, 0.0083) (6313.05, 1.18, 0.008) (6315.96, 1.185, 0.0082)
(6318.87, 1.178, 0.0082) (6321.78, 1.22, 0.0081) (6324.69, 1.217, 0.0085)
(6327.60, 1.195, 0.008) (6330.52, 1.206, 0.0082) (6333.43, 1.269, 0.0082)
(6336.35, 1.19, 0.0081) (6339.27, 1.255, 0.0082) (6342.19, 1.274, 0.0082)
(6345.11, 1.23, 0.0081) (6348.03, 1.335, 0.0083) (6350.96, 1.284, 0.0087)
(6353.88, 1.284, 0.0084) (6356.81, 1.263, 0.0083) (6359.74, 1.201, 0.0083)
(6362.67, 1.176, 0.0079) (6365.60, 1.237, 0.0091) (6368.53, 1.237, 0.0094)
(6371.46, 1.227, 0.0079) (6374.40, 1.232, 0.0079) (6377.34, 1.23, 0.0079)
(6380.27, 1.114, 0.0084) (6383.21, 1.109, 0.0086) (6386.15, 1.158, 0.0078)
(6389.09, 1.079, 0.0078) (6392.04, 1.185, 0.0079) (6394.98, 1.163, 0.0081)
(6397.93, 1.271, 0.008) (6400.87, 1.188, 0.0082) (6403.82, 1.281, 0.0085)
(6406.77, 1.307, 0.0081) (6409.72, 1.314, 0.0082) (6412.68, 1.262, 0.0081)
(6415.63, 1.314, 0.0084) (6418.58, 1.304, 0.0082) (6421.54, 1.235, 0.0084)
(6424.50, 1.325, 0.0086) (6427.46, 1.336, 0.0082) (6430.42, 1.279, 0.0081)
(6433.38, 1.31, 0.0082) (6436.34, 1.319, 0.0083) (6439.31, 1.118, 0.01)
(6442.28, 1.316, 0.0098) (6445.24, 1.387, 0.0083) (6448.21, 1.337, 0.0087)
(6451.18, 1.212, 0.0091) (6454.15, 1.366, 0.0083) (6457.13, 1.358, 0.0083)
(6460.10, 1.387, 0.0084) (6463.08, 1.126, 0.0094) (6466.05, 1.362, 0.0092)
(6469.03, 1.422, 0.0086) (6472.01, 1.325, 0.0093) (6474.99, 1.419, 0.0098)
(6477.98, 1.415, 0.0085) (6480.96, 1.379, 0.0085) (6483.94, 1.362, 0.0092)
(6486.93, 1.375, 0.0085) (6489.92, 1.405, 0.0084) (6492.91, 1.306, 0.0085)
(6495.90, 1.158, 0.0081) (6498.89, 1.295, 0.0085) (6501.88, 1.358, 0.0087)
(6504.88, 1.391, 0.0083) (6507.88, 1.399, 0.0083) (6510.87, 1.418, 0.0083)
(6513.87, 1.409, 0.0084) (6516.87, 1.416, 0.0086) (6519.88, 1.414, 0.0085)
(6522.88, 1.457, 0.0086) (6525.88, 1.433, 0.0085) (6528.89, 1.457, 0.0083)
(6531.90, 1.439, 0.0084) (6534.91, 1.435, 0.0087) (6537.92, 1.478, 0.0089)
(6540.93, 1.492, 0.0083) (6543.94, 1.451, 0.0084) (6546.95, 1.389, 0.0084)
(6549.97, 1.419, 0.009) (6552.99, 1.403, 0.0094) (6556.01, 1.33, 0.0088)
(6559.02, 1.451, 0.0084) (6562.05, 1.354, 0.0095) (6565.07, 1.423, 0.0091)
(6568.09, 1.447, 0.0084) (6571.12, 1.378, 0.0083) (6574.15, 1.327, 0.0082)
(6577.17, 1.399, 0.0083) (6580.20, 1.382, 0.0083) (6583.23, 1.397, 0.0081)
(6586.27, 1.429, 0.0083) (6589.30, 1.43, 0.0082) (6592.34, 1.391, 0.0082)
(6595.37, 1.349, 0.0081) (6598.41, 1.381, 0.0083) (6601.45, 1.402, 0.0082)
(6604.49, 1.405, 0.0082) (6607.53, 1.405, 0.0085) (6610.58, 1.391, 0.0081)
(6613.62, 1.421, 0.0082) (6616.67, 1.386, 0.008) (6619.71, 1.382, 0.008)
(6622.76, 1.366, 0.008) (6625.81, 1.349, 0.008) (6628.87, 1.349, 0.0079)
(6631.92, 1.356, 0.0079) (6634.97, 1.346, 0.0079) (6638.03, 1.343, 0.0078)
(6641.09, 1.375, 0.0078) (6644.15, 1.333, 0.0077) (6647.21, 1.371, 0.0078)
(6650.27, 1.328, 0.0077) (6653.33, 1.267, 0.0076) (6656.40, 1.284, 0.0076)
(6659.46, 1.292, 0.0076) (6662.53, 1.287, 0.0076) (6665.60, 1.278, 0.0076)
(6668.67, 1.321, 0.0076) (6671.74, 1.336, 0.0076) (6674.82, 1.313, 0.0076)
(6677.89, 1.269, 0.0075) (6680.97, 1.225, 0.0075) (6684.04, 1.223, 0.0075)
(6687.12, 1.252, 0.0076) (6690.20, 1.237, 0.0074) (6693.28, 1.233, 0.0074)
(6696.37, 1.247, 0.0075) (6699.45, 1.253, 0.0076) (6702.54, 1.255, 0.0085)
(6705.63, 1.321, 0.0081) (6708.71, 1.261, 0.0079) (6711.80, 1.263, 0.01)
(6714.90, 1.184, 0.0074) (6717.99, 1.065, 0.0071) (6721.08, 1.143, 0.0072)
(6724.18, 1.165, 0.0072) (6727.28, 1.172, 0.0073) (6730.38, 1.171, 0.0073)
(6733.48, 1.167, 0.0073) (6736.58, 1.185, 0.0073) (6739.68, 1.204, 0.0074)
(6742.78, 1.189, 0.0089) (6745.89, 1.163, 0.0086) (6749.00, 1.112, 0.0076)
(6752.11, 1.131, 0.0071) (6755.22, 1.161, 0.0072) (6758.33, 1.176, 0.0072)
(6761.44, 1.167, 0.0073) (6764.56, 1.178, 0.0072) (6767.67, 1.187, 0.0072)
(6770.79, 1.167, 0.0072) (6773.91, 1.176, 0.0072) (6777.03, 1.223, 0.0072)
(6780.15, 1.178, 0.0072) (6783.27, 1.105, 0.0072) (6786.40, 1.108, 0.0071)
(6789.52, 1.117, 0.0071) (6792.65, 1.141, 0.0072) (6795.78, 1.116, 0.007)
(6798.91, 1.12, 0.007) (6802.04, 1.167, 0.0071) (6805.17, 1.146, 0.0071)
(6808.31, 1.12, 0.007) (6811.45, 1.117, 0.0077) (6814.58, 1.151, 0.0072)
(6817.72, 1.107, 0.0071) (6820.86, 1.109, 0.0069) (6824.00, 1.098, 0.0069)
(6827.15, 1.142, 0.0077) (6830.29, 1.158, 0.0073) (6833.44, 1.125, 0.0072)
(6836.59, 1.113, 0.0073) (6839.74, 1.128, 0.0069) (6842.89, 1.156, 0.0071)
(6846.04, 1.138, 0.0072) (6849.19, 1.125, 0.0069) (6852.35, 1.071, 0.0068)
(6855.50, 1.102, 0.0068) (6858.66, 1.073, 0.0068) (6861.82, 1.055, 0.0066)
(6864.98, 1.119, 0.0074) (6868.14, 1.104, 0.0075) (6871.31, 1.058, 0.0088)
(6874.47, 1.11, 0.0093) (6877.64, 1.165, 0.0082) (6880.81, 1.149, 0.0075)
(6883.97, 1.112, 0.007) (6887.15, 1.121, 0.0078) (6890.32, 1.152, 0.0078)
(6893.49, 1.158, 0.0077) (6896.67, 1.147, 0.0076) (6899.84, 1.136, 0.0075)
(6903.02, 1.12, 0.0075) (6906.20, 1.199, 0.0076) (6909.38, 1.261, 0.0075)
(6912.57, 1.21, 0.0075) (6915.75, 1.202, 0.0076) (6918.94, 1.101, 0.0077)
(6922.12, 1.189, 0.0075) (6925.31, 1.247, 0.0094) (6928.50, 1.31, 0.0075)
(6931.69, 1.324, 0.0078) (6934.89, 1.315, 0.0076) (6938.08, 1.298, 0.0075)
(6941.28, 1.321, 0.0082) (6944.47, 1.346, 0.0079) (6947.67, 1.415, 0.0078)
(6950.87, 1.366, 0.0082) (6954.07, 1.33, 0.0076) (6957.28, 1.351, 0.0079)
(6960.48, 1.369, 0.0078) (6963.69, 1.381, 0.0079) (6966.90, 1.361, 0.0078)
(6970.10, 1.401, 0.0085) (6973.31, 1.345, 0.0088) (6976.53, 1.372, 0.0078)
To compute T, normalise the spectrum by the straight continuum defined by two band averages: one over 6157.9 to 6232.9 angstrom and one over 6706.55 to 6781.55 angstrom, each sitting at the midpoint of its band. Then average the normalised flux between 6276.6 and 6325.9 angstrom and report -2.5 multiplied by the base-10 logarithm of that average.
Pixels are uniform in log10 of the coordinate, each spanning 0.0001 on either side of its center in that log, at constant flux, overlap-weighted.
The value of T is -0.11 mag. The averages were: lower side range 0.983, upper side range 1.18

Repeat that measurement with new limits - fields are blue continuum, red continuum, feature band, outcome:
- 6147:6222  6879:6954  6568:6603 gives -0.22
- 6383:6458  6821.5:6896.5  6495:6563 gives -0.15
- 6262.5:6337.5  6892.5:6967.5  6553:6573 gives -0.18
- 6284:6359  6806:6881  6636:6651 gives -0.18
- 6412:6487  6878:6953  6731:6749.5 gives 0.08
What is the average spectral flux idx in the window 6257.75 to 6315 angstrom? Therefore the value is 1.08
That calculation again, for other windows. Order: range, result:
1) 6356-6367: 1.22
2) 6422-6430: 1.31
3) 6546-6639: 1.39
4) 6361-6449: 1.24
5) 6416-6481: 1.32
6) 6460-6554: 1.39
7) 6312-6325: 1.19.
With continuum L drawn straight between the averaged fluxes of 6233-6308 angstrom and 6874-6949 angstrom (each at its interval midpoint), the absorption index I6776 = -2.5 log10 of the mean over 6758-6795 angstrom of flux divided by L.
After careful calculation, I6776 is 0.02 mag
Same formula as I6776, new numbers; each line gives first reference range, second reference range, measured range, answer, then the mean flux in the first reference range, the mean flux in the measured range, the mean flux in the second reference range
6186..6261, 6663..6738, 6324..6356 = -0.21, 0.966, 1.25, 1.23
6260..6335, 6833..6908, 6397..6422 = -0.14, 1.12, 1.28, 1.12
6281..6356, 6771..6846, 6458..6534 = -0.18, 1.18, 1.37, 1.14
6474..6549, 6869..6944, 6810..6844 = 0.10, 1.4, 1.13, 1.19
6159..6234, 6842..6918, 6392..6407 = -0.20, 0.98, 1.23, 1.13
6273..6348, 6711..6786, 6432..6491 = -0.15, 1.16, 1.33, 1.17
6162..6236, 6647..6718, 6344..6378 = -0.16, 0.981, 1.24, 1.27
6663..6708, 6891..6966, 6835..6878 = 0.15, 1.27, 1.11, 1.26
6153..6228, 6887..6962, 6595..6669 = -0.17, 1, 1.35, 1.25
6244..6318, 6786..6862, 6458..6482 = -0.24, 1.07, 1.35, 1.12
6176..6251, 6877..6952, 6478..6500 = -0.23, 0.984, 1.33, 1.22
